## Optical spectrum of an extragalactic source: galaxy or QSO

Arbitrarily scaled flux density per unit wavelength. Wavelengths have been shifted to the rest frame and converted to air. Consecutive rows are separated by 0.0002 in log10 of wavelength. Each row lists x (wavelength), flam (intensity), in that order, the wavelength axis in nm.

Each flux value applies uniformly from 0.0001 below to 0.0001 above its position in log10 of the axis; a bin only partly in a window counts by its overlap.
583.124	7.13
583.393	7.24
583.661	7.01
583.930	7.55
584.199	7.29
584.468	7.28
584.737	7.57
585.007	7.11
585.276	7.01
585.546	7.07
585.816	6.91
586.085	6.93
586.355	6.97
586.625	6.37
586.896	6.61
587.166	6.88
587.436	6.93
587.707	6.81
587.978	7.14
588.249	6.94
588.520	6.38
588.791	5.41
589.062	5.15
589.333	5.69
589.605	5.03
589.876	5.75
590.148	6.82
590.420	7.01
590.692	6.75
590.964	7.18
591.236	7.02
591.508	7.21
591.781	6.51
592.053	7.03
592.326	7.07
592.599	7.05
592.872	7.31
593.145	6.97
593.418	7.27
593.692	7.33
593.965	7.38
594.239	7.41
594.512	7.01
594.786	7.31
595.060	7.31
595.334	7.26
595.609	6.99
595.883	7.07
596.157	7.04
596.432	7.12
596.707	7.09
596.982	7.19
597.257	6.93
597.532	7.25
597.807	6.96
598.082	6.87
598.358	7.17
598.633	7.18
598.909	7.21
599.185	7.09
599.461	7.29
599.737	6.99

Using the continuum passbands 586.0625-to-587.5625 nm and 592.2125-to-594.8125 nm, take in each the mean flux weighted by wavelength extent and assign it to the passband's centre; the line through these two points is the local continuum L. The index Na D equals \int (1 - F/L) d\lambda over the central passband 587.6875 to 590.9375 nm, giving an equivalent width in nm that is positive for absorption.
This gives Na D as 0.32 nm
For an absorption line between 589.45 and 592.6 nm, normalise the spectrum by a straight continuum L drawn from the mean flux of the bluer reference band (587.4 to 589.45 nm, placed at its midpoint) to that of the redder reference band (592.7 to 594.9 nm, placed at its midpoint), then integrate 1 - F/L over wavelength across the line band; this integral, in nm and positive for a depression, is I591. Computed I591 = 0.03 nm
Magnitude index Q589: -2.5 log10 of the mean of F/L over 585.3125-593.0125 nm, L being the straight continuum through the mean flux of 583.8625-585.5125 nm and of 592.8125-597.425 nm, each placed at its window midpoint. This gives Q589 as 0.09 mag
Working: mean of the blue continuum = 7.28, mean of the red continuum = 7.17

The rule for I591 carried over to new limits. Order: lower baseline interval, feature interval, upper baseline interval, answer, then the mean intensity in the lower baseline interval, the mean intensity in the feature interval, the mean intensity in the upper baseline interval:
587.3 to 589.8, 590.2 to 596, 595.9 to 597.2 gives -0.37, 6.15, 7.11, 7.09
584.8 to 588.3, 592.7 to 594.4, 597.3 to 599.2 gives -0.06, 6.91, 7.27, 7.1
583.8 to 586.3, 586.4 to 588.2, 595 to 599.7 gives 0.09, 7.18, 6.8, 7.11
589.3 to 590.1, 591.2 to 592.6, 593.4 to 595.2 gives -0.12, 5.61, 6.97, 7.29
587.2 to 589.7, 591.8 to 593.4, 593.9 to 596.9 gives -0.06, 6.21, 7.06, 7.17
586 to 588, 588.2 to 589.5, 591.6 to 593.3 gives 0.20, 6.81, 5.82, 7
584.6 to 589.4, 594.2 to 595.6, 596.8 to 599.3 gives -0.05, 6.67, 7.22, 7.1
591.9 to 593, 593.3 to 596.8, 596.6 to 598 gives -0.05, 7.1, 7.2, 7.08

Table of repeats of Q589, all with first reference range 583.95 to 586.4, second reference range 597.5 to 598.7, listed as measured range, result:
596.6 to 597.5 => -0.002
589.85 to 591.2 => 0.049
